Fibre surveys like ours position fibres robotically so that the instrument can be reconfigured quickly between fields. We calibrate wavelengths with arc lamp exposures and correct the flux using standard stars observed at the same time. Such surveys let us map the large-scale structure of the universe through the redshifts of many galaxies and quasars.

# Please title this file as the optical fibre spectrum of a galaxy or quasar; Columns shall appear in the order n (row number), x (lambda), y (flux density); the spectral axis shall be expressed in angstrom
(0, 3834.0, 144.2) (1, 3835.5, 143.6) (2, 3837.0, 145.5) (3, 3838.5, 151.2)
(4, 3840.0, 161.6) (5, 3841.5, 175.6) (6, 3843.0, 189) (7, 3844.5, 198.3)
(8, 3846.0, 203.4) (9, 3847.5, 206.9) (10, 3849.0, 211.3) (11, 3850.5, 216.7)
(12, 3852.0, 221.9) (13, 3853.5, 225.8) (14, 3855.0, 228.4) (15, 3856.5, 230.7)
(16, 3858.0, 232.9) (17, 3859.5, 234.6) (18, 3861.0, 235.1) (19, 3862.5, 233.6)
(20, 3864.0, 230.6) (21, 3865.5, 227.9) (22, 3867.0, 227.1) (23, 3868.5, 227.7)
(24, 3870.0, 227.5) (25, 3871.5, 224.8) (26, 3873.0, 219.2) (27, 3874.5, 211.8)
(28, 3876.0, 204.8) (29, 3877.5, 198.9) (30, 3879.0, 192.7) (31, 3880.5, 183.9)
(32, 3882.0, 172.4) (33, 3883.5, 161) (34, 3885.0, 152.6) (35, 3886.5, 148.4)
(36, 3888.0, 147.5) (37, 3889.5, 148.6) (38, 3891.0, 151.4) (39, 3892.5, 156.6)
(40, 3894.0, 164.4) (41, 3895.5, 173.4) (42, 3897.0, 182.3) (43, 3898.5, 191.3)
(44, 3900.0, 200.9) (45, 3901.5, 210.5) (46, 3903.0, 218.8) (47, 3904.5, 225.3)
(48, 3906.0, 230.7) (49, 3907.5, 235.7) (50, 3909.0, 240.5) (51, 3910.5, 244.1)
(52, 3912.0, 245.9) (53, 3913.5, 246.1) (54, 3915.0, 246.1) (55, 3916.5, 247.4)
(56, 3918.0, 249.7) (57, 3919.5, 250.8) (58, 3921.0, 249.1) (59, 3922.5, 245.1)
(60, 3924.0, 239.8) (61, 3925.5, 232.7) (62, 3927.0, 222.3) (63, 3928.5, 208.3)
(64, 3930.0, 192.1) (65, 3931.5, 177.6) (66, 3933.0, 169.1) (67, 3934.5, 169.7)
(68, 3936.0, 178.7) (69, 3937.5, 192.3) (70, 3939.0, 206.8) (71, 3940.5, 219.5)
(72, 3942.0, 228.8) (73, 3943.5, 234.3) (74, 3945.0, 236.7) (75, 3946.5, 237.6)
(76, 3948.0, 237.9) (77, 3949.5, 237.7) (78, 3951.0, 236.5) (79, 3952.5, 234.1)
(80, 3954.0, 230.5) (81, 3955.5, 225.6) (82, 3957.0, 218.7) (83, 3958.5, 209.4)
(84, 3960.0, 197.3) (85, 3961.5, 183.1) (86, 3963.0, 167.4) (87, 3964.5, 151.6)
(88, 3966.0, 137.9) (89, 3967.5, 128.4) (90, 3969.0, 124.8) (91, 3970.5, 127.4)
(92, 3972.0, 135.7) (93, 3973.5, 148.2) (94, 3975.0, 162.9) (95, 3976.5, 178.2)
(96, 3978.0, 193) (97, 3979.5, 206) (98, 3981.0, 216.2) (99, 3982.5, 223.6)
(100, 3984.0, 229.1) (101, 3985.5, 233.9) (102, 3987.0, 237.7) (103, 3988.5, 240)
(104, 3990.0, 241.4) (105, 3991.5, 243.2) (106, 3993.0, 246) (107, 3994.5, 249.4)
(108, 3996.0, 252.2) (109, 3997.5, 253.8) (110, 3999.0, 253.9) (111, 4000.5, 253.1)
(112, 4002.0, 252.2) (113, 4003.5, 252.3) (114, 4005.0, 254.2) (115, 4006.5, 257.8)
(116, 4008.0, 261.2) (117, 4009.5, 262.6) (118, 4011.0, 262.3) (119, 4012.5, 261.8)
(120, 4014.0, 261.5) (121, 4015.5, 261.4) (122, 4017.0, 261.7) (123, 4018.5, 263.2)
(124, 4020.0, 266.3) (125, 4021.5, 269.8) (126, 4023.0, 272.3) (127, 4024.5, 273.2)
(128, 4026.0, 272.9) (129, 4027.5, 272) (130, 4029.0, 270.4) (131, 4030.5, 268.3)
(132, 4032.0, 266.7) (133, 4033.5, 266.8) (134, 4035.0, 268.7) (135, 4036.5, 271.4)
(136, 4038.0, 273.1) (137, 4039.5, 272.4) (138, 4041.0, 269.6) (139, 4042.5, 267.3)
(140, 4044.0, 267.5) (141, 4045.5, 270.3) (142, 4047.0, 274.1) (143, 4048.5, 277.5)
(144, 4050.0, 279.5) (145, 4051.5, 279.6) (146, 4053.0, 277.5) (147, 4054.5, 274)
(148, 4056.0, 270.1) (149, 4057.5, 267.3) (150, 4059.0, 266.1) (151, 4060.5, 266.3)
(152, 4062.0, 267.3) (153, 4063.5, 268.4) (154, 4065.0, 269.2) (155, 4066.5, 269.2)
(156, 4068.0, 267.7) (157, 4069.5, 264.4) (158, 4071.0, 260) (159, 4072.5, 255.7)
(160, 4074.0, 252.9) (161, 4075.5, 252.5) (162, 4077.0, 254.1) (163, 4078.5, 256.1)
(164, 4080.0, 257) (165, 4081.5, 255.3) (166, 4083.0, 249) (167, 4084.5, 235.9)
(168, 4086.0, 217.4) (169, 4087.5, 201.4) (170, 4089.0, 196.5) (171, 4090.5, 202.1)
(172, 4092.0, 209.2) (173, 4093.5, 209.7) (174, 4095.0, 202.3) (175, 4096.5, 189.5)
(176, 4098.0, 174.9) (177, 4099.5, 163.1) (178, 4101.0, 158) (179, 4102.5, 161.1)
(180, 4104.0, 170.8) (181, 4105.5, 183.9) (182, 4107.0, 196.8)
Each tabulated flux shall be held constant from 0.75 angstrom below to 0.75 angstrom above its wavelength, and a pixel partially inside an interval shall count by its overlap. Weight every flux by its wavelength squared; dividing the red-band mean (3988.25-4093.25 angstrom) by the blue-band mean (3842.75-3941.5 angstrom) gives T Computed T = 1.3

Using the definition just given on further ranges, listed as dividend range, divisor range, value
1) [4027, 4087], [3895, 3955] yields 1.27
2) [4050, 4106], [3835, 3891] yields 1.32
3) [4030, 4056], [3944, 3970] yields 1.43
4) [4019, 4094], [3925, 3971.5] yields 1.38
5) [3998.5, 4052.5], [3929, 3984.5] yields 1.42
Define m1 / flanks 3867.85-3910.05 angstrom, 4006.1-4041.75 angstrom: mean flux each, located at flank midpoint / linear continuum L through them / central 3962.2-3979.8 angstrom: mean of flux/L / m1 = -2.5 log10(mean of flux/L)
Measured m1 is 0.47 mag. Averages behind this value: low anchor 193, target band 154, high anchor 267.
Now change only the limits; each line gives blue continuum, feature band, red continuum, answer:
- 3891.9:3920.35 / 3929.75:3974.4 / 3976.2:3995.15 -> 0.163 mag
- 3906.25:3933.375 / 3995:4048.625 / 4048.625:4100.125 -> -0.108 mag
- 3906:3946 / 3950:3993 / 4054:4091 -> 0.185 mag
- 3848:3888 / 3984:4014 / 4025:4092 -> -0.028 mag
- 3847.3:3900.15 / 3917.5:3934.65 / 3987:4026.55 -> 0.019 mag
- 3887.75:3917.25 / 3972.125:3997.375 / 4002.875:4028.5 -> 0.145 mag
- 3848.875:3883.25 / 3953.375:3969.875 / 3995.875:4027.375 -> 0.347 mag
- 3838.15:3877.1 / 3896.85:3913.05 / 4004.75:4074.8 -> 0.028 mag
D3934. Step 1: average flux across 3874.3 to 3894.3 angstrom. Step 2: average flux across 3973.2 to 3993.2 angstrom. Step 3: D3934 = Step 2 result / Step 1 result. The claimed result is 1.26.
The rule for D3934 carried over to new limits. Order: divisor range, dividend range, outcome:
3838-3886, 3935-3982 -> 0.94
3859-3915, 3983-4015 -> 1.23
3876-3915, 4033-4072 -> 1.39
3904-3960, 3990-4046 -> 1.17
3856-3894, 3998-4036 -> 1.33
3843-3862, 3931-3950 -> 0.96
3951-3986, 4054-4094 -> 1.34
